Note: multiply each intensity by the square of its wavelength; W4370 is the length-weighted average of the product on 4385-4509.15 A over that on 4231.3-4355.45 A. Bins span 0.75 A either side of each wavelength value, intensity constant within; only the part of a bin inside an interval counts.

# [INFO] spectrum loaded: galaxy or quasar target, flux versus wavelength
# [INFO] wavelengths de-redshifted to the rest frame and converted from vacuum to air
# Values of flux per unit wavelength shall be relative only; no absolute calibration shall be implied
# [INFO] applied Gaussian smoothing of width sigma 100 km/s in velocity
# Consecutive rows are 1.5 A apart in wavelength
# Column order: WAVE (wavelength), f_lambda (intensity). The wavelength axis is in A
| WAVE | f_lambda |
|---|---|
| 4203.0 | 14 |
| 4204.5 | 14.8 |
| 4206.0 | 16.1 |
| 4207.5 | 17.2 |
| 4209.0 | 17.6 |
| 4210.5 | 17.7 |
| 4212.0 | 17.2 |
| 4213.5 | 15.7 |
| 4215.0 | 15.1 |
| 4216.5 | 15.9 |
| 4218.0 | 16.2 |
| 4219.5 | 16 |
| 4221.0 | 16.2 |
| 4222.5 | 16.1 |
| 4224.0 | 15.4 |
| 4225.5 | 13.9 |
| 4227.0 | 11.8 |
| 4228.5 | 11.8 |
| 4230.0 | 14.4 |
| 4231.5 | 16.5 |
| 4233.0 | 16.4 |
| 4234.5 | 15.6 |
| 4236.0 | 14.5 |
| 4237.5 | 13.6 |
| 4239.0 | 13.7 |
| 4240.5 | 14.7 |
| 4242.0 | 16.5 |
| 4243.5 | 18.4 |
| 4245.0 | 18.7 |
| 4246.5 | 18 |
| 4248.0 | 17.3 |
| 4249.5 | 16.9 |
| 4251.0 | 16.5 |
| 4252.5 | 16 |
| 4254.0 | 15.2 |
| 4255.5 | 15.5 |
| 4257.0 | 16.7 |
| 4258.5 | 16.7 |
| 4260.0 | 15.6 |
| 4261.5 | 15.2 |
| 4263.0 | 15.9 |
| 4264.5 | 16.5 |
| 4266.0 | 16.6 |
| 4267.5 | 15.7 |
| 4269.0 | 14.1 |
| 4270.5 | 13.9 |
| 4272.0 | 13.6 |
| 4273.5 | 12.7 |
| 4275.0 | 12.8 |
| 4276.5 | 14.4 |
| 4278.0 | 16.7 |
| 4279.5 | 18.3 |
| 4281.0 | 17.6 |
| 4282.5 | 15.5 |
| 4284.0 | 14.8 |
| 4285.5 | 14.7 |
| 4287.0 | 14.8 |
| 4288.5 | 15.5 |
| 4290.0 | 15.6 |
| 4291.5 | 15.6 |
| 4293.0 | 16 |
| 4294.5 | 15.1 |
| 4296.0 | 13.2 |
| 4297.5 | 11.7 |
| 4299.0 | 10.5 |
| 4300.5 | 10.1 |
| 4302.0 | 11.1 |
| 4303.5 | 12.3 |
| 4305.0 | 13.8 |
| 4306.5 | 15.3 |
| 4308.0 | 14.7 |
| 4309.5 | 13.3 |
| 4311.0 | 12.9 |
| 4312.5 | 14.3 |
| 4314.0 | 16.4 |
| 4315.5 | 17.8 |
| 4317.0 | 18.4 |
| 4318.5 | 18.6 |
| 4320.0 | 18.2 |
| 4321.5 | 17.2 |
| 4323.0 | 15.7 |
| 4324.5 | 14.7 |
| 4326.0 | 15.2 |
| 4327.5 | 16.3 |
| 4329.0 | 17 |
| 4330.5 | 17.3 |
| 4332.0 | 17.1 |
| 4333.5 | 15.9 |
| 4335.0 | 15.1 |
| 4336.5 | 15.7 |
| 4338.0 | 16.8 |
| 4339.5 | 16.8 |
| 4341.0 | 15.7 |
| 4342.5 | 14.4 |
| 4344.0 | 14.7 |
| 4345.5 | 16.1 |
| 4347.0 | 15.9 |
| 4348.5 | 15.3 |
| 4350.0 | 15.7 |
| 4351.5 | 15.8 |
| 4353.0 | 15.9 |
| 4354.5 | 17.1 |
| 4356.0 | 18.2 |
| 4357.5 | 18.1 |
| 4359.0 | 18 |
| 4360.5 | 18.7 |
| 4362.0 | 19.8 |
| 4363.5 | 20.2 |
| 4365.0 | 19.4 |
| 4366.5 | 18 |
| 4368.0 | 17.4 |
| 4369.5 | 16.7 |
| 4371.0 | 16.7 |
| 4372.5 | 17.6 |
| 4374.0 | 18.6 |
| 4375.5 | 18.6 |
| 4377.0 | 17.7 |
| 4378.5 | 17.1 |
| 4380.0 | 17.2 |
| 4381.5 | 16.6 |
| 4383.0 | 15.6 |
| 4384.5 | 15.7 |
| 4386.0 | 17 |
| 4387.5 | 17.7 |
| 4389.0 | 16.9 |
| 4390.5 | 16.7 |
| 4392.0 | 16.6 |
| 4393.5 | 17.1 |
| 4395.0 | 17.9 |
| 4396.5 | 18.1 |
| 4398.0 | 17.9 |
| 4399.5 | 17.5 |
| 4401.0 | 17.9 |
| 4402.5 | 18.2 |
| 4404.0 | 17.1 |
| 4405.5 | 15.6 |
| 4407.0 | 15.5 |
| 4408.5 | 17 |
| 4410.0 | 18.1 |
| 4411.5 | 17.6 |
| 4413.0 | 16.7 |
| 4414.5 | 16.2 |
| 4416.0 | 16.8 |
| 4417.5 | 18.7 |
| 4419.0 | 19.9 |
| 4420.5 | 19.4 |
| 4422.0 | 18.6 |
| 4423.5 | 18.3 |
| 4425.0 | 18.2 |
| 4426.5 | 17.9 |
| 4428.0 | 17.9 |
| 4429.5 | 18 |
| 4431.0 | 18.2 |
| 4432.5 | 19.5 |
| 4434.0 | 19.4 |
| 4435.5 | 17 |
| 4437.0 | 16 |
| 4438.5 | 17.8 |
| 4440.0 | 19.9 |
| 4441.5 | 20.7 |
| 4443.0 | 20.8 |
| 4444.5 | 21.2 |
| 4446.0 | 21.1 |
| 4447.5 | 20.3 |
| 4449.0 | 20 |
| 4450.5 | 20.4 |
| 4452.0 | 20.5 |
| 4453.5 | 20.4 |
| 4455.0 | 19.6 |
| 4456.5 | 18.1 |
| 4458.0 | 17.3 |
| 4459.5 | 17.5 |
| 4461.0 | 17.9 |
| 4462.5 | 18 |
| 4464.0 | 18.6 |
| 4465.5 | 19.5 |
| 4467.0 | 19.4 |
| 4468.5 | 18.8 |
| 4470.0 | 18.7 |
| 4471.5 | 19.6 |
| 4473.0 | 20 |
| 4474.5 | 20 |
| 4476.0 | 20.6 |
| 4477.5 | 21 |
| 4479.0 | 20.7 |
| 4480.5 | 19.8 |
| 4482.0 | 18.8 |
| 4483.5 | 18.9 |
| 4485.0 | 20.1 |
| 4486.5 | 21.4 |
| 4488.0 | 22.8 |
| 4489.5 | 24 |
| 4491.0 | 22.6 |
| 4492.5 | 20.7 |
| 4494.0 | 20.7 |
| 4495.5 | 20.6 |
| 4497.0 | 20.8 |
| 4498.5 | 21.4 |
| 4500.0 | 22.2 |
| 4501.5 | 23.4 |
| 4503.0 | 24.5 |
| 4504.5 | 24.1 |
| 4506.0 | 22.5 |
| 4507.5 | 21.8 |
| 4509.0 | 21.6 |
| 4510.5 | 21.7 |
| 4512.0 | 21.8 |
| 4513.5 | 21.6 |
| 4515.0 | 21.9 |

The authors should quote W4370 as 1.34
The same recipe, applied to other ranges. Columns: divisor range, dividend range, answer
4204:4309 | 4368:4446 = 1.25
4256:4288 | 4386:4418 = 1.19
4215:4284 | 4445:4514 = 1.47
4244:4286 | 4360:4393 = 1.17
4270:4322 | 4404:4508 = 1.42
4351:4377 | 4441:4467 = 1.13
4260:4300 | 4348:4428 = 1.24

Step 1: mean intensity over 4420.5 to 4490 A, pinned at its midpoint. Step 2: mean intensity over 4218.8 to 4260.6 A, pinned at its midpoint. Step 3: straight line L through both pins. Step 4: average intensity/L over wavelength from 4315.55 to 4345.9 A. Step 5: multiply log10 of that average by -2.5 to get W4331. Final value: 0.055 mag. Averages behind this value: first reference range 15.7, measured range 16.4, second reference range 19.4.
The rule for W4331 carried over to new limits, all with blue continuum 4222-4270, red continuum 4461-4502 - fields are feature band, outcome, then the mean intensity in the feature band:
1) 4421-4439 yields 0.074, 18.1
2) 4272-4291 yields 0.078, 15.2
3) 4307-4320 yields 0.071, 15.9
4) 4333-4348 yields 0.121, 15.7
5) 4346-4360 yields 0.070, 16.7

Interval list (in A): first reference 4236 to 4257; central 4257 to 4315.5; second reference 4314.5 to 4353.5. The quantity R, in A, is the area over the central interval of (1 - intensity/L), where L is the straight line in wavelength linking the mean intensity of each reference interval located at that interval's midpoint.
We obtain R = 5.75 A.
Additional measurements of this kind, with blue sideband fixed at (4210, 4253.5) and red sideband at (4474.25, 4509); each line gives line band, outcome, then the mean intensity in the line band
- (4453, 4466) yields 1.42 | 18.5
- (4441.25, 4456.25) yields 0.08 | 20.4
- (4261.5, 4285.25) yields 1.99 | 15.3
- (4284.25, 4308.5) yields 4.79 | 13.8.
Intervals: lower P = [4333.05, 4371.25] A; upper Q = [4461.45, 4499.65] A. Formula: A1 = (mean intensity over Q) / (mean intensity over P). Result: 1.20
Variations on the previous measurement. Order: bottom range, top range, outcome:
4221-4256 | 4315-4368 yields 1.09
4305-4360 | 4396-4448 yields 1.13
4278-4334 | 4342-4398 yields 1.13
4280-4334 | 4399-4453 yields 1.22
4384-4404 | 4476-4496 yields 1.21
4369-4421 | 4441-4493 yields 1.15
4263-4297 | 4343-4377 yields 1.15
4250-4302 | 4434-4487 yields 1.30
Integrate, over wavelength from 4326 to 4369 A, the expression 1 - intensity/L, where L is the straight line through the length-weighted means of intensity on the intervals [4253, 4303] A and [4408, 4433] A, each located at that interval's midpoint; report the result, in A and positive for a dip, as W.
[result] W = -1.2 A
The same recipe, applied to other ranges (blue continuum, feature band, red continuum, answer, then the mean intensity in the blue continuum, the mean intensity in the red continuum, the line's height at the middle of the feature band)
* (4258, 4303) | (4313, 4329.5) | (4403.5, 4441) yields -1.3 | 14.7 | 17.8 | 15.6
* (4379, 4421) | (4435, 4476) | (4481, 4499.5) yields 0.7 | 17.2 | 21.1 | 19.6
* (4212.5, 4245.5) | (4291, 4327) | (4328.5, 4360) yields 3.0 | 15.3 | 16.3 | 16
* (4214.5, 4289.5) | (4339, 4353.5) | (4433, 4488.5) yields 1.4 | 15.5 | 19.5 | 17.3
